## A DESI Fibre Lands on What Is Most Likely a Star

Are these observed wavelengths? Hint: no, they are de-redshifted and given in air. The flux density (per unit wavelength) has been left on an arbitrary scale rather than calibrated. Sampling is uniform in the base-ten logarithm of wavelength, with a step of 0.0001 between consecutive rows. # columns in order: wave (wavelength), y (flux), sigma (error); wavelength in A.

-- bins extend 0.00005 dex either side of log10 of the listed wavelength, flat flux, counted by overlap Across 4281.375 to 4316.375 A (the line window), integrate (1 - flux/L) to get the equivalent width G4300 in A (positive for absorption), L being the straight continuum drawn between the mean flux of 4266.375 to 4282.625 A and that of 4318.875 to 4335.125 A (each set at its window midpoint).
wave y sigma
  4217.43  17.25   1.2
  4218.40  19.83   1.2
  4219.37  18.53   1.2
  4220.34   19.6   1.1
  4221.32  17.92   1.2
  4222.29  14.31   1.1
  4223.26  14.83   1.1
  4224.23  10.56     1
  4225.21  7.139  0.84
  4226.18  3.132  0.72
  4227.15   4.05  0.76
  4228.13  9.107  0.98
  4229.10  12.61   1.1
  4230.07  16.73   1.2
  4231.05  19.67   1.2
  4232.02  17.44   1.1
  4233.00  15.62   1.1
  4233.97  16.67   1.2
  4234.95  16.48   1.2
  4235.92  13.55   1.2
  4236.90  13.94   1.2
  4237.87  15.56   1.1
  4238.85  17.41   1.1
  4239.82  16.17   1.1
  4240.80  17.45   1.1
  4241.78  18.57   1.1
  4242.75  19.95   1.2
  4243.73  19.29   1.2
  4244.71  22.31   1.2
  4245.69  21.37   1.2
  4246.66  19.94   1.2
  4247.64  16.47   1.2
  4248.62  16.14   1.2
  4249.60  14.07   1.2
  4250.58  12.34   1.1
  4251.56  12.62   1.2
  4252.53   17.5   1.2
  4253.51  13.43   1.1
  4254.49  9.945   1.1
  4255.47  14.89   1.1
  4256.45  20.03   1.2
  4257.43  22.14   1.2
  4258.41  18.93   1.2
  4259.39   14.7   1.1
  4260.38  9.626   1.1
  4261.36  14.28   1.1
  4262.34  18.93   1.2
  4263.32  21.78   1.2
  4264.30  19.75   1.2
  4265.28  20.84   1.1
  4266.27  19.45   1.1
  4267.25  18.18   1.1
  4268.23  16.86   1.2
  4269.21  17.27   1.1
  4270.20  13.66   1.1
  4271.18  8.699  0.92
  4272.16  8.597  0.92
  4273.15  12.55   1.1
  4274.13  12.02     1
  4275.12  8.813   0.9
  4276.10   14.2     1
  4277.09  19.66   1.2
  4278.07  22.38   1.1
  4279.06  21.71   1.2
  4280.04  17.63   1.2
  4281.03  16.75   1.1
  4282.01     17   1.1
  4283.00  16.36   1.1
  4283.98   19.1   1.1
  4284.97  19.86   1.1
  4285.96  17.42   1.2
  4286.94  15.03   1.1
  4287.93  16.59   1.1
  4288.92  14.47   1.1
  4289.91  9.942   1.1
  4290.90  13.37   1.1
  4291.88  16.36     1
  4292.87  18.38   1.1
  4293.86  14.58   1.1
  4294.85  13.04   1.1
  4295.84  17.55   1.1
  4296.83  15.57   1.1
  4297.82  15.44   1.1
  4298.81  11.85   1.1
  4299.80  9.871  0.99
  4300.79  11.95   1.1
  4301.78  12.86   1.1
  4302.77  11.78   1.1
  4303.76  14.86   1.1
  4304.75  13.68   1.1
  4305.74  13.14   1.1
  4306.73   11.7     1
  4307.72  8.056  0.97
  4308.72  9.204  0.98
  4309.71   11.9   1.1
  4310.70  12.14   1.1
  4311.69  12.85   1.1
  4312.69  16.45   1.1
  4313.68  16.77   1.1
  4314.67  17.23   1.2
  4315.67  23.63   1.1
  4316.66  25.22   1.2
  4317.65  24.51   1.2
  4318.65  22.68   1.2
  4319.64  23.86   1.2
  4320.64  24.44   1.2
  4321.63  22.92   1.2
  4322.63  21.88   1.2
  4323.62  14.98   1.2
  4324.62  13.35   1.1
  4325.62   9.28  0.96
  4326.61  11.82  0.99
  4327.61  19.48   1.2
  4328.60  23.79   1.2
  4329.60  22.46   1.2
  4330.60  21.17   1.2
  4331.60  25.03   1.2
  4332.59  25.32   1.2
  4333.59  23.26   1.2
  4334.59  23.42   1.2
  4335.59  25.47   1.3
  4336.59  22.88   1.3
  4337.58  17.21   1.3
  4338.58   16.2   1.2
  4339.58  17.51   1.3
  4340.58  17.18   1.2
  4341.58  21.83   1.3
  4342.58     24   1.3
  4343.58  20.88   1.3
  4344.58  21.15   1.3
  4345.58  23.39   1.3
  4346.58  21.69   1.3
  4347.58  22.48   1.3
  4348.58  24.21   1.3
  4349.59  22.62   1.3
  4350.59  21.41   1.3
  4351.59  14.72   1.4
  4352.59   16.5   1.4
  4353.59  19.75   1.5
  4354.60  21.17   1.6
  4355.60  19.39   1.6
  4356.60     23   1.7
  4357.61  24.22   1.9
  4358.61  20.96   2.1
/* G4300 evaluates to 6.0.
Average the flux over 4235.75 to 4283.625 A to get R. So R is 16.5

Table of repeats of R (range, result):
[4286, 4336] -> 16.9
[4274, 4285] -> 17.2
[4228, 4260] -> 16.5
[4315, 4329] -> 20.1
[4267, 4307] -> 14.9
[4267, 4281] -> 15.2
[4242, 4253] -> 17.5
